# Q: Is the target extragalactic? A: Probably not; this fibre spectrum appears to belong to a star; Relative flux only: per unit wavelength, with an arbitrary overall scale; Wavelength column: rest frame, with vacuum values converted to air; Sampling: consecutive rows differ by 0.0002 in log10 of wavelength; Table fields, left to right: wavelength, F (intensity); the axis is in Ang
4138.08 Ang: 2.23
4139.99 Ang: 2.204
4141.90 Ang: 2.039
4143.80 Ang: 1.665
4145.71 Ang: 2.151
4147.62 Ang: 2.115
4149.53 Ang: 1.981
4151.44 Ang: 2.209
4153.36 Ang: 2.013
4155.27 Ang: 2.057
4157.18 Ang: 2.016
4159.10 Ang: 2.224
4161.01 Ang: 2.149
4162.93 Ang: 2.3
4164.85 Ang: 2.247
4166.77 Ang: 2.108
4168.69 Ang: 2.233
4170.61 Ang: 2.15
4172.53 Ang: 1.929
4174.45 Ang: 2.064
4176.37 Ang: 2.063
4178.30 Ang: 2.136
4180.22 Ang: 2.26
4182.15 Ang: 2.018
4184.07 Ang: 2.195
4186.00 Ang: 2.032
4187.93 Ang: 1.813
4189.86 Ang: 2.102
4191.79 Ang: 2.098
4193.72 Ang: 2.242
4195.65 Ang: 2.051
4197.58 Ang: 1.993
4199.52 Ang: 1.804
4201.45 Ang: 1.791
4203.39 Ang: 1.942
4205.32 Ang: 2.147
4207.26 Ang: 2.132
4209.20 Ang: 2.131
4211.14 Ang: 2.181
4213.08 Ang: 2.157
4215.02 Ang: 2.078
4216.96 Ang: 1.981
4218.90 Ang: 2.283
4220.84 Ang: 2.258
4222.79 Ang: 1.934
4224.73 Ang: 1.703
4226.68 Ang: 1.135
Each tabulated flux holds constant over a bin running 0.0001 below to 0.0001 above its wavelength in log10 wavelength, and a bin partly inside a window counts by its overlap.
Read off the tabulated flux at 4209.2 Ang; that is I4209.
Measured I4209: 2.131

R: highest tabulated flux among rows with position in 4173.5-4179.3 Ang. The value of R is 2.136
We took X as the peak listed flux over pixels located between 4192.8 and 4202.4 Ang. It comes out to 2.242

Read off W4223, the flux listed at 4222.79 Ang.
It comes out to 1.934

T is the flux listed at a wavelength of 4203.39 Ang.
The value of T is 1.942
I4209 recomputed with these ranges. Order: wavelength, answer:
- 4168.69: 2.233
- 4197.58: 1.993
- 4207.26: 2.132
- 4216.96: 1.981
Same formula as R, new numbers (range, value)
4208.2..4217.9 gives 2.181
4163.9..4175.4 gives 2.247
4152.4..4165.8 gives 2.3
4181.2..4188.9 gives 2.195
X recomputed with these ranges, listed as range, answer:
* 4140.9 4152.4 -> 2.209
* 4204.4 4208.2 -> 2.147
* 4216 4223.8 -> 2.283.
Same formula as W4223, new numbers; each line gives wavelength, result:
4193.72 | 2.242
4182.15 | 2.018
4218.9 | 2.283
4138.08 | 2.23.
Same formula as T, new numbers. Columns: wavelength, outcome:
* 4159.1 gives 2.224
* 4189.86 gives 2.102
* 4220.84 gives 2.258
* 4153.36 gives 2.013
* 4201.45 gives 1.791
